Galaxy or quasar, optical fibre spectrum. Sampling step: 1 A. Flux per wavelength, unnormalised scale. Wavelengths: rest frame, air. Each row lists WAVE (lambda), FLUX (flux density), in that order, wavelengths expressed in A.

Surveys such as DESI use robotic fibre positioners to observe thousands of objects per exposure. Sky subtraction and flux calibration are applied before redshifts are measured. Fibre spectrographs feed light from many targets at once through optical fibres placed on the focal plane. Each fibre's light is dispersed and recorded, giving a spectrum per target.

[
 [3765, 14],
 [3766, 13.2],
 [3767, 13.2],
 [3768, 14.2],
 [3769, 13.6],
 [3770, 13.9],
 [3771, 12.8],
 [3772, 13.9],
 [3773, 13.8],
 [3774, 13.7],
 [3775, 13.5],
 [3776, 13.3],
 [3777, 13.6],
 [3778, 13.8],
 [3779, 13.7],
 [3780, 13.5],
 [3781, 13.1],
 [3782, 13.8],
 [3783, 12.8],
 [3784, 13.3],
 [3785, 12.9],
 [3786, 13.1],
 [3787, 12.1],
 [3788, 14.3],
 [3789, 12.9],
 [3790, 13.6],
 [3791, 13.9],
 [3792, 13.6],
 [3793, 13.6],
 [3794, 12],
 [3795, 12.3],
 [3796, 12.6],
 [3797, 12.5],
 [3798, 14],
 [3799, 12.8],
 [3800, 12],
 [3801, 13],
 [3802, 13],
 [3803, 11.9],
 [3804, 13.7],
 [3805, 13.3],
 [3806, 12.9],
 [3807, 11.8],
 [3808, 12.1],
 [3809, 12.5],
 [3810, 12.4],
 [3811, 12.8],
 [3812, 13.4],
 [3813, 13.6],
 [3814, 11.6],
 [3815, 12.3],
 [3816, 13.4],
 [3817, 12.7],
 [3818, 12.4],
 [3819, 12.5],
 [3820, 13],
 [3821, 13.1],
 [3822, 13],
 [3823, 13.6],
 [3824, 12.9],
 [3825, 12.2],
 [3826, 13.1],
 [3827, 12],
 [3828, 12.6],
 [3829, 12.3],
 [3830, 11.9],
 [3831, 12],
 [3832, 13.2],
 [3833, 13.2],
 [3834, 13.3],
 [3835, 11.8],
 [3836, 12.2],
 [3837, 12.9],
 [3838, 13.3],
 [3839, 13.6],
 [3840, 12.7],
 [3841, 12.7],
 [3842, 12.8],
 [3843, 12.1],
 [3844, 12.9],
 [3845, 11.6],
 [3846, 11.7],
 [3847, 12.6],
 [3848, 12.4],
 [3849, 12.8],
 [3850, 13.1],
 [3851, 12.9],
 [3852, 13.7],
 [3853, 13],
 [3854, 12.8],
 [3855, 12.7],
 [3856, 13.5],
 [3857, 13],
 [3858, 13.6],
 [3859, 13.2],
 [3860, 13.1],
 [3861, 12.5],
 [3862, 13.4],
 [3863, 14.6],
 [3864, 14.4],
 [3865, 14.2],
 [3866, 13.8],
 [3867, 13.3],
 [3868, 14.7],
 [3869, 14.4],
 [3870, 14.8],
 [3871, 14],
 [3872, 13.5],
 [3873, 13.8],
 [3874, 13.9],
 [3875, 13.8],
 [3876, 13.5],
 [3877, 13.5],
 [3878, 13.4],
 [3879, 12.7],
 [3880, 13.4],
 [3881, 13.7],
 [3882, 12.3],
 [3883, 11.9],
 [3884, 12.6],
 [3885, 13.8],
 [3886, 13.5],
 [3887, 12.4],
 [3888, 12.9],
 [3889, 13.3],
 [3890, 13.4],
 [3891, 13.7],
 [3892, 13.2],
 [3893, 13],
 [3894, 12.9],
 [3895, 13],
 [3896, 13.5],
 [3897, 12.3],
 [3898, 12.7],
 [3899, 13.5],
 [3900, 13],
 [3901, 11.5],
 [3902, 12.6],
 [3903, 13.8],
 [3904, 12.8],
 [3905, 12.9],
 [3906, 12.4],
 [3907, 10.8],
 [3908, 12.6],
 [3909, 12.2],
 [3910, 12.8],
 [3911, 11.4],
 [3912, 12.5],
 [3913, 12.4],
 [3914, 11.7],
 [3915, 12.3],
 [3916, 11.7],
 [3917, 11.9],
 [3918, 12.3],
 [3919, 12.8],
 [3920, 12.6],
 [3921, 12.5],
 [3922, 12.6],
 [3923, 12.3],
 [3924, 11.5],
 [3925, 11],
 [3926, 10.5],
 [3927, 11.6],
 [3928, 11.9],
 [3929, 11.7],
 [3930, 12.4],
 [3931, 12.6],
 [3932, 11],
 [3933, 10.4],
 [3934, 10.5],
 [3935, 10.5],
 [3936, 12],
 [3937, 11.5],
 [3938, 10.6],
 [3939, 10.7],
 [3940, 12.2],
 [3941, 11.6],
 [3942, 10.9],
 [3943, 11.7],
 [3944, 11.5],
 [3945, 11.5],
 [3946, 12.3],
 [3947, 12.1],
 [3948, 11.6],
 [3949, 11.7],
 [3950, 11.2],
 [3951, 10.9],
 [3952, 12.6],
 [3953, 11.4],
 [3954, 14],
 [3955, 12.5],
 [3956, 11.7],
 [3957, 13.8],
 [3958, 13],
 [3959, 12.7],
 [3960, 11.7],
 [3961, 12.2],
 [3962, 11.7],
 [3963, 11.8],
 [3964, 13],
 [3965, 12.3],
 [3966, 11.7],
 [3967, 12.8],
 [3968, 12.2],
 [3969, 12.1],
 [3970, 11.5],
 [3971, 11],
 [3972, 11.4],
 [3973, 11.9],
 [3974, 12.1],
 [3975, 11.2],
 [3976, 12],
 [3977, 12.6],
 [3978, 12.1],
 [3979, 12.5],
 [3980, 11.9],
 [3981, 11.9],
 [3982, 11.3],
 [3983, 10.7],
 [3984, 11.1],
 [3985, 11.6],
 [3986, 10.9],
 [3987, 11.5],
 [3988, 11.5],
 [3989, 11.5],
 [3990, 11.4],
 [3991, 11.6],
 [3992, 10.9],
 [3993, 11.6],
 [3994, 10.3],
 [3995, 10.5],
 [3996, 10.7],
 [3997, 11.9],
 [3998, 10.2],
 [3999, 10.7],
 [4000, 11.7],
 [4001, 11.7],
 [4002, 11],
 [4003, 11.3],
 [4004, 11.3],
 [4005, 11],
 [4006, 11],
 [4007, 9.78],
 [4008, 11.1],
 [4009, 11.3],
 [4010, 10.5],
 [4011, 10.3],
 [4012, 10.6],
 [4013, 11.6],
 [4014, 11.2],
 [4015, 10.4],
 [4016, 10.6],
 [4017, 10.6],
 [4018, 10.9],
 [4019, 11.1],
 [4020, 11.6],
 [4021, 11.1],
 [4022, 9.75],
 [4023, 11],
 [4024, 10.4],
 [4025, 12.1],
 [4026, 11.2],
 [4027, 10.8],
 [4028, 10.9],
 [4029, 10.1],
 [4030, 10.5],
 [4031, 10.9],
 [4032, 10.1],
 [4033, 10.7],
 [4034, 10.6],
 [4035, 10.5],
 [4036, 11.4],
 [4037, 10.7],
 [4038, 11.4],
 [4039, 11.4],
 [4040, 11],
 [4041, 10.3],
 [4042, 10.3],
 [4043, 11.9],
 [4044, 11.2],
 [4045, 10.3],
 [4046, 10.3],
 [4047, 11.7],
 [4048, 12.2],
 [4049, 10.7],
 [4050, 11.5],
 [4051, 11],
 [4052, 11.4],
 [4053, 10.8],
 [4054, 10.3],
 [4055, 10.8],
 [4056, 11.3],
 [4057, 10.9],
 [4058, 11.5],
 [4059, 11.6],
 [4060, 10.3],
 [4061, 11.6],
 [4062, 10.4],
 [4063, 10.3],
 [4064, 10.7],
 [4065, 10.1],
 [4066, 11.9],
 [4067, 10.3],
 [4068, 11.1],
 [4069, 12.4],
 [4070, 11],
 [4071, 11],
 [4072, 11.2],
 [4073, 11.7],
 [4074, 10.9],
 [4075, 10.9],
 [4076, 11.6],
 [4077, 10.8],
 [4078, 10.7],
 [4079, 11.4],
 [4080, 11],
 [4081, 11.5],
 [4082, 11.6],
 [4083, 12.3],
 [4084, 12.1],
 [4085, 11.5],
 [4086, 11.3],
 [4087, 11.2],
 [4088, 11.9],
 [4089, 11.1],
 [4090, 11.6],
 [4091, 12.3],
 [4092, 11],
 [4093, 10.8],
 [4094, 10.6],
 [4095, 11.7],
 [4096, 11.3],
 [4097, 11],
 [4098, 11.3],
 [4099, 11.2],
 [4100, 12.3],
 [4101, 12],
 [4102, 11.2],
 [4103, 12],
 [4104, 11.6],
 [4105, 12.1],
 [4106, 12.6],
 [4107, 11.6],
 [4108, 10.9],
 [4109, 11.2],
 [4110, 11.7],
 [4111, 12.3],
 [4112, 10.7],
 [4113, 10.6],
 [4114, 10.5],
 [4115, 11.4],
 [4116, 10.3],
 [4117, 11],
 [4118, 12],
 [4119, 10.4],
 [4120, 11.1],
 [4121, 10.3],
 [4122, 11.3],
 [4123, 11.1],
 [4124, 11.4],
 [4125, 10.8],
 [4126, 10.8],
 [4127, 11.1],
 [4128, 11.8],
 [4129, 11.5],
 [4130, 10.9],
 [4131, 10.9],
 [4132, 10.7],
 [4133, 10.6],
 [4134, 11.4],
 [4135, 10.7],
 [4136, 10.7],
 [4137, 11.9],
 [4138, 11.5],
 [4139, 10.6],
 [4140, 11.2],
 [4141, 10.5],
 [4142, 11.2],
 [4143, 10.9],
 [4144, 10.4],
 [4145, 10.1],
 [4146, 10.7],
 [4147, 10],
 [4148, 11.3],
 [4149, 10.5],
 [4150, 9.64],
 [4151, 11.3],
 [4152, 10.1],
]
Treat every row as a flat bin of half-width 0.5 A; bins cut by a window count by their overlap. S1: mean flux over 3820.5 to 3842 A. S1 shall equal 12.7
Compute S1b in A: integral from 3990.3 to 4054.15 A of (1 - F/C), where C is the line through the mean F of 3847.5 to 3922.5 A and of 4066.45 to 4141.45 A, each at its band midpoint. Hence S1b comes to 5.28 A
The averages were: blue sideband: 13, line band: 10.9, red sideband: 11.3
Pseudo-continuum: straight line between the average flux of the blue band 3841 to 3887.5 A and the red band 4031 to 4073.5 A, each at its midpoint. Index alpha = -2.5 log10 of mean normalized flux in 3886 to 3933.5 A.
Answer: 0.03 mag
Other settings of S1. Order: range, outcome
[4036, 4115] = 11.2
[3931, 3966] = 11.8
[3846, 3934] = 12.8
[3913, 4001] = 11.7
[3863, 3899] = 13.4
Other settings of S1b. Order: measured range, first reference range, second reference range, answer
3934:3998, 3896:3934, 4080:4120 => 1.28 A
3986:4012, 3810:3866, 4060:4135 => 1.80 A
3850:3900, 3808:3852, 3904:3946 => -4.48 A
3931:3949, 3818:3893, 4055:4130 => 1.53 A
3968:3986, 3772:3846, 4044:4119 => 0.29 A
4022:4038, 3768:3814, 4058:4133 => 1.19 A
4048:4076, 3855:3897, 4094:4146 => 1.56 A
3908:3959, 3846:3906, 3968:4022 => 1.65 A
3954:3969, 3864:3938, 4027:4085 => -0.48 A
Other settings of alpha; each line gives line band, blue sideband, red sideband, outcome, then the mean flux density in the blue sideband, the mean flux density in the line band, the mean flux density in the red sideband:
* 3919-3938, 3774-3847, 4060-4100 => 0.048 mag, 12.9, 11.6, 11.2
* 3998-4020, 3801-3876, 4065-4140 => 0.090 mag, 13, 10.9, 11.3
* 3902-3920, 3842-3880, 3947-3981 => 0.034 mag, 13.3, 12.3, 12.1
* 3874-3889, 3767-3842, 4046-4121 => -0.053 mag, 13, 13.1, 11.3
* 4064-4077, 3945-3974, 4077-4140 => 0.033 mag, 12.1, 11.1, 11.3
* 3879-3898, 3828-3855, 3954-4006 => -0.059 mag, 12.7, 13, 11.7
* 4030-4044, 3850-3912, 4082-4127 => 0.099 mag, 13.2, 10.9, 11.3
